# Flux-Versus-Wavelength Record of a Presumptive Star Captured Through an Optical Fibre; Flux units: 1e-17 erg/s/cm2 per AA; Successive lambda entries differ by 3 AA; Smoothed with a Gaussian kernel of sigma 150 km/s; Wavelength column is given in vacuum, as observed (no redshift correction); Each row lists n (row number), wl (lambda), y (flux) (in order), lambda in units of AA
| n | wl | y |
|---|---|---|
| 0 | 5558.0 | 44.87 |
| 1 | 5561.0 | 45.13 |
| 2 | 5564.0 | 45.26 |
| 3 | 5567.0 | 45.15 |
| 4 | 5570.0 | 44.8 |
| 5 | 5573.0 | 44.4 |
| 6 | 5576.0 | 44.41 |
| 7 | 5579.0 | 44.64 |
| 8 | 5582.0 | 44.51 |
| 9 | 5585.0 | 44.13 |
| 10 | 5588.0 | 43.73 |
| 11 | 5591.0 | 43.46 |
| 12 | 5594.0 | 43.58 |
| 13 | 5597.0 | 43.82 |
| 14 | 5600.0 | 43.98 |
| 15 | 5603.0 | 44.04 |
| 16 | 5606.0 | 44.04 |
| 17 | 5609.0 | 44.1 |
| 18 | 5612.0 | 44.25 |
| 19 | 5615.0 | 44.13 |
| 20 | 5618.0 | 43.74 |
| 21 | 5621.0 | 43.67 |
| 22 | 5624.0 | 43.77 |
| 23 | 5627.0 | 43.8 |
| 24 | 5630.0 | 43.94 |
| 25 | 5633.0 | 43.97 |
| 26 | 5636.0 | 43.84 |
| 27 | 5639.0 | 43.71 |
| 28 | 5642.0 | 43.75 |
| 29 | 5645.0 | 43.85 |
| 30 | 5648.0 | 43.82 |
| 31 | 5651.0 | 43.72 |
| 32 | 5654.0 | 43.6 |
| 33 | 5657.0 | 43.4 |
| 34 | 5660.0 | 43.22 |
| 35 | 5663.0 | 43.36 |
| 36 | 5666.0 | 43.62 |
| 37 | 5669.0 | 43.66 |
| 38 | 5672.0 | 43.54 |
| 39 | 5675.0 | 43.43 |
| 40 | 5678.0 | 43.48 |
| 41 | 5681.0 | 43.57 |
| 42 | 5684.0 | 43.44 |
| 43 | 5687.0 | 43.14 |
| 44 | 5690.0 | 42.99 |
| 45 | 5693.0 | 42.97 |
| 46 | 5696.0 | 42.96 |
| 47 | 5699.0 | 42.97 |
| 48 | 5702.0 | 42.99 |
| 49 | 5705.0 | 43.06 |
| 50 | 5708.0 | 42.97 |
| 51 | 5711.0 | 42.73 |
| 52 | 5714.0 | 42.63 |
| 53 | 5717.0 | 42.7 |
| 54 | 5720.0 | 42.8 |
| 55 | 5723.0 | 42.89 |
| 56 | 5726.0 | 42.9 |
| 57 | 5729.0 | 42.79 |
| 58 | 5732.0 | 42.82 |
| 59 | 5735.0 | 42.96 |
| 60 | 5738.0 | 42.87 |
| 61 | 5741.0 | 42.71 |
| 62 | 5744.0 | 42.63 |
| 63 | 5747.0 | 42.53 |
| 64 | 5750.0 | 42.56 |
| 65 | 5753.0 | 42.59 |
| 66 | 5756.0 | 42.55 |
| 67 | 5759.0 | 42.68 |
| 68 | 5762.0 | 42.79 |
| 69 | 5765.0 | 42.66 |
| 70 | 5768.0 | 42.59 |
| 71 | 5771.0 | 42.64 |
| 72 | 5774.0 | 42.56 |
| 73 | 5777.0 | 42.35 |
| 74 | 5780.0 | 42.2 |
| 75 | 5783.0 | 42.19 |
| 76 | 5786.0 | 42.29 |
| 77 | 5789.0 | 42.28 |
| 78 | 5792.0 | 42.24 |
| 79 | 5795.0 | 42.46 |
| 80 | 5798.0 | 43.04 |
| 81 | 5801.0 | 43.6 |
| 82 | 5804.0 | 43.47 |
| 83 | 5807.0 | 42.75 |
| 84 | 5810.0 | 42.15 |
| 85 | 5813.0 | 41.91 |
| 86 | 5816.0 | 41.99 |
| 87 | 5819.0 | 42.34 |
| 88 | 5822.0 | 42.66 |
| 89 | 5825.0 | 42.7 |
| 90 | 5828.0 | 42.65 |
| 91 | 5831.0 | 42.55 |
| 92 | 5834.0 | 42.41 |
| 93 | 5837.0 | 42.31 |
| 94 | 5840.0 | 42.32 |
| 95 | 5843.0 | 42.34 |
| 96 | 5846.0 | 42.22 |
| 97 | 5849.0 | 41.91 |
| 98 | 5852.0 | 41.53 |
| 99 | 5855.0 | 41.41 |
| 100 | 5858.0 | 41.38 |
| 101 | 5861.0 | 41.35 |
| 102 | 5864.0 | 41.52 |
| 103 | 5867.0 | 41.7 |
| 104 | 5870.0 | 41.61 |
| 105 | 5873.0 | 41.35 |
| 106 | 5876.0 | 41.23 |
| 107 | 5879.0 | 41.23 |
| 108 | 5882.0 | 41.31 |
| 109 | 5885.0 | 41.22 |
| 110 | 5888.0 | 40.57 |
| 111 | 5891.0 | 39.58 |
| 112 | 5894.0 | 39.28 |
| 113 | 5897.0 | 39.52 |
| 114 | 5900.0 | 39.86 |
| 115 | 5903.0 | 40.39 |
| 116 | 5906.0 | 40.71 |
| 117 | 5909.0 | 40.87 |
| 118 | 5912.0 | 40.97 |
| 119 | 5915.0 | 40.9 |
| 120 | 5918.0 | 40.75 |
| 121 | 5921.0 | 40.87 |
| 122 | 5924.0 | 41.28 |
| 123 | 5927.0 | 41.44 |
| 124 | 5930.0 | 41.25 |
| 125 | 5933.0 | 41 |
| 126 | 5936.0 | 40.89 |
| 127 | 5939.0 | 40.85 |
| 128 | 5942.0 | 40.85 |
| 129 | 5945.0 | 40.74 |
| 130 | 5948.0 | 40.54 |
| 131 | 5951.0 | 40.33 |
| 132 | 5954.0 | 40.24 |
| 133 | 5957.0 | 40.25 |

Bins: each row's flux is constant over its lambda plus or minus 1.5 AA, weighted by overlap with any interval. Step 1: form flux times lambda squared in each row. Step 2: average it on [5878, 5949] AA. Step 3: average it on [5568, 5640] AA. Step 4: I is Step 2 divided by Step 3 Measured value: 1.03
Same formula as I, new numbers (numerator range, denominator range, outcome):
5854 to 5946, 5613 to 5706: 1.02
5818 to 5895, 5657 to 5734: 1.02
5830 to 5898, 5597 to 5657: 1.02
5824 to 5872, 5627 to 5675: 1.03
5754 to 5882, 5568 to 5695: 1.03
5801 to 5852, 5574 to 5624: 1.04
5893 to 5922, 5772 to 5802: 0.99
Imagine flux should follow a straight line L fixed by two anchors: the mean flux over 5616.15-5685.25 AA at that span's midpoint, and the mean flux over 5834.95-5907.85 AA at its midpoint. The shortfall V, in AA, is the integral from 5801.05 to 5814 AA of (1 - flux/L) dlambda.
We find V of -0.3 AA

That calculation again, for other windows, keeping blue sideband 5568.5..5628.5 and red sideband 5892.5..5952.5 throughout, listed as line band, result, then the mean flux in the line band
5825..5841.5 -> -0.3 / 42.5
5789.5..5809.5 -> -0.4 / 42.9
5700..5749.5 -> -0.1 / 42.8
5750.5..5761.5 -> -0.1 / 42.6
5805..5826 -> -0.3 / 42.4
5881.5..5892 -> 0.1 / 40.7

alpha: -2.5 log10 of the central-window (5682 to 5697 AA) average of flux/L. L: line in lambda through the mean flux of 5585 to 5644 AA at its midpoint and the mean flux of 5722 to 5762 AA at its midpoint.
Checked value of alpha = 0.00 mag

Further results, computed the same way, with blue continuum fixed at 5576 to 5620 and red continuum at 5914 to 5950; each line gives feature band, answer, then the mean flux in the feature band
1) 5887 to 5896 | 0.04 mag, 39.8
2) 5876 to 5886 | 0.00 mag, 41.3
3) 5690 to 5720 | 0.00 mag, 42.9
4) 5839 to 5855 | -0.01 mag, 42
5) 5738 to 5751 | 0.00 mag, 42.6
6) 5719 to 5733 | 0.00 mag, 42.8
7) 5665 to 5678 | -0.01 mag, 43.6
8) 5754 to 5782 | 0.00 mag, 42.6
